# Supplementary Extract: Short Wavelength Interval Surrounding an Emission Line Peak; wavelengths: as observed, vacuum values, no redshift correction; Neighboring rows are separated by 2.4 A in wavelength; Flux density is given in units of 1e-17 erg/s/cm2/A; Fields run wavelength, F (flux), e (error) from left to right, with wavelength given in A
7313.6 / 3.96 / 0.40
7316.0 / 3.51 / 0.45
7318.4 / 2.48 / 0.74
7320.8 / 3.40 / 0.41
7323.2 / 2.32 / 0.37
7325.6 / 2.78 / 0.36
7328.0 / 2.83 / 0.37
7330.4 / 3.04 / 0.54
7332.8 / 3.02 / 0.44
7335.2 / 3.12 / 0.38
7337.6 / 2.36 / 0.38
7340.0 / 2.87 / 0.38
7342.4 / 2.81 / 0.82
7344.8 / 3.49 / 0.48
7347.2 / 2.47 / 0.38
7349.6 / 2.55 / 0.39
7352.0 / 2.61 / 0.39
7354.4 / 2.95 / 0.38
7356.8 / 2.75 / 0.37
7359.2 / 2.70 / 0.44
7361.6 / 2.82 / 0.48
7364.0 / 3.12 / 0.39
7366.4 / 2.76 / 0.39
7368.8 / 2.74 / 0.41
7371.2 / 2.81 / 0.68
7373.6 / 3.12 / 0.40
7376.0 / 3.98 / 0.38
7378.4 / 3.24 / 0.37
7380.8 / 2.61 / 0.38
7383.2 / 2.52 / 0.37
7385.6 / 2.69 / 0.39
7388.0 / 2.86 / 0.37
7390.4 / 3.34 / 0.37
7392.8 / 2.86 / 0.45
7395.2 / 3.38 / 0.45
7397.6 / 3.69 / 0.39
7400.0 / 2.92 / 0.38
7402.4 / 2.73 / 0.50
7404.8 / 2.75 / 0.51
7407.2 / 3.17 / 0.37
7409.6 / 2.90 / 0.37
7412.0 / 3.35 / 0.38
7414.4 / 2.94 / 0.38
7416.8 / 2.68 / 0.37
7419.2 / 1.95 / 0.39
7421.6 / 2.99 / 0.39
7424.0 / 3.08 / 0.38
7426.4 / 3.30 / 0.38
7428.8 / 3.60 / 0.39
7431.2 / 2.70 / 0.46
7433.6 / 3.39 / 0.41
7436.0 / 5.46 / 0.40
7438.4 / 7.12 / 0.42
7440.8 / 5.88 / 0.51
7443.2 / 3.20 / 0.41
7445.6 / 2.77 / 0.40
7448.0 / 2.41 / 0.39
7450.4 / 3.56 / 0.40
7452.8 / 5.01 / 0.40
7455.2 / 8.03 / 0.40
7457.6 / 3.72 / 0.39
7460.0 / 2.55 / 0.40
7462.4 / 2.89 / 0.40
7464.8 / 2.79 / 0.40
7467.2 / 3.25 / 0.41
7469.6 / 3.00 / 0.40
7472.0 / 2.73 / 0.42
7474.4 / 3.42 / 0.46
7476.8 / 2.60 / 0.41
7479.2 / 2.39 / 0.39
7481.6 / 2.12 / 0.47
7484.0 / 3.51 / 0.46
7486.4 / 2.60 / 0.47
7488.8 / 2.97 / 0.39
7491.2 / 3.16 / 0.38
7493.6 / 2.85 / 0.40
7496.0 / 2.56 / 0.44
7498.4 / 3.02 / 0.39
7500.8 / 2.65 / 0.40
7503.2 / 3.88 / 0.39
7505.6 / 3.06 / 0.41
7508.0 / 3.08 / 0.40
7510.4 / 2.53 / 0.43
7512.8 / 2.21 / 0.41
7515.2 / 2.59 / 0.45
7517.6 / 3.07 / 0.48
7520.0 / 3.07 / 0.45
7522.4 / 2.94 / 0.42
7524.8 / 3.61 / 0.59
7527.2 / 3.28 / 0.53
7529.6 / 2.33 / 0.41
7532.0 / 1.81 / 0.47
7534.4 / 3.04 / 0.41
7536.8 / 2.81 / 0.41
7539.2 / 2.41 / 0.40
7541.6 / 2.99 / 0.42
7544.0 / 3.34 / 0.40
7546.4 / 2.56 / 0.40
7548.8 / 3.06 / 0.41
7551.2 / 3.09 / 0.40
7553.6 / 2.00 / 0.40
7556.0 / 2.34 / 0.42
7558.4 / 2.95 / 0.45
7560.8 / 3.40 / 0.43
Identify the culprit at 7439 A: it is [S II]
